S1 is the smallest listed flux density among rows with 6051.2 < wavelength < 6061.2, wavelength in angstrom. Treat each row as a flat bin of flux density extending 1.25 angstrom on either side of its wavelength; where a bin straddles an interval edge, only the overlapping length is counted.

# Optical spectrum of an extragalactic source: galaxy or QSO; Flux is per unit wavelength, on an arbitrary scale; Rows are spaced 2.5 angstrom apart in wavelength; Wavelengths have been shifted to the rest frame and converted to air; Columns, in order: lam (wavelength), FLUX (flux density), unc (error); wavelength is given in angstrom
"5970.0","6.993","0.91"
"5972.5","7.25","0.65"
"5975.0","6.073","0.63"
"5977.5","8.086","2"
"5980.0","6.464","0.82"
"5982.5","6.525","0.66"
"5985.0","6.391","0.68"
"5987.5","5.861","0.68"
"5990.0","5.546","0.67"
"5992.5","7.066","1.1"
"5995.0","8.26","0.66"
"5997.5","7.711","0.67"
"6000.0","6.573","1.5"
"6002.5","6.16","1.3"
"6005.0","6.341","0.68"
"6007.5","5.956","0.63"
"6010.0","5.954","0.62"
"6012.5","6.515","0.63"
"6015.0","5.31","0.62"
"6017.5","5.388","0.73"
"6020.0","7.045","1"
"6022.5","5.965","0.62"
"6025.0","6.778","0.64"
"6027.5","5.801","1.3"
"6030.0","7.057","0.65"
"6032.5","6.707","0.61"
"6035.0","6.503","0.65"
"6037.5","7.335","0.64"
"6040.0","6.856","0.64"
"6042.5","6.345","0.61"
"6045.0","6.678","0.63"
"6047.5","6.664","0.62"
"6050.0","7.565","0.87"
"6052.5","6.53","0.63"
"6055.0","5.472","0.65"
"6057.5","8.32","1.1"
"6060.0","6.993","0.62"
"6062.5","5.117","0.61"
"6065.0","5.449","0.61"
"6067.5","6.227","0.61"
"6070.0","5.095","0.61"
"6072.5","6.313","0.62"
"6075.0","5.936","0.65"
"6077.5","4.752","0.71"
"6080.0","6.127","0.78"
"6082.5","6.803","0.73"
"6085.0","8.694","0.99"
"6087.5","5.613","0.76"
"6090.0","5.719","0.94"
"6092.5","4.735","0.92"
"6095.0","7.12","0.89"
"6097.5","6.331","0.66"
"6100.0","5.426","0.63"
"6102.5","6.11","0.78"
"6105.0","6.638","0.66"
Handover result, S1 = 5.472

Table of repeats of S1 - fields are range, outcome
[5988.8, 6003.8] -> 5.546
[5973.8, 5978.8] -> 6.073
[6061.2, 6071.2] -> 5.095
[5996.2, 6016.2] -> 5.31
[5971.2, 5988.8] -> 5.861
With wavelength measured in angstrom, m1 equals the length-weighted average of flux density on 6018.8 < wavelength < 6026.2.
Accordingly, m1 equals 6.59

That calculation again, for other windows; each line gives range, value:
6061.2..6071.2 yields 5.48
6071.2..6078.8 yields 5.67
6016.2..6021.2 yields 6.2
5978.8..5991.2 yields 6.16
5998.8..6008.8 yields 6.25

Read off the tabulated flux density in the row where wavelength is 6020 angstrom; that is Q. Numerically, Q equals 7.045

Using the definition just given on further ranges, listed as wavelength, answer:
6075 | 5.936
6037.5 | 7.335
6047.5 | 6.664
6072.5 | 6.313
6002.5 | 6.16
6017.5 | 5.388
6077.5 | 4.752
